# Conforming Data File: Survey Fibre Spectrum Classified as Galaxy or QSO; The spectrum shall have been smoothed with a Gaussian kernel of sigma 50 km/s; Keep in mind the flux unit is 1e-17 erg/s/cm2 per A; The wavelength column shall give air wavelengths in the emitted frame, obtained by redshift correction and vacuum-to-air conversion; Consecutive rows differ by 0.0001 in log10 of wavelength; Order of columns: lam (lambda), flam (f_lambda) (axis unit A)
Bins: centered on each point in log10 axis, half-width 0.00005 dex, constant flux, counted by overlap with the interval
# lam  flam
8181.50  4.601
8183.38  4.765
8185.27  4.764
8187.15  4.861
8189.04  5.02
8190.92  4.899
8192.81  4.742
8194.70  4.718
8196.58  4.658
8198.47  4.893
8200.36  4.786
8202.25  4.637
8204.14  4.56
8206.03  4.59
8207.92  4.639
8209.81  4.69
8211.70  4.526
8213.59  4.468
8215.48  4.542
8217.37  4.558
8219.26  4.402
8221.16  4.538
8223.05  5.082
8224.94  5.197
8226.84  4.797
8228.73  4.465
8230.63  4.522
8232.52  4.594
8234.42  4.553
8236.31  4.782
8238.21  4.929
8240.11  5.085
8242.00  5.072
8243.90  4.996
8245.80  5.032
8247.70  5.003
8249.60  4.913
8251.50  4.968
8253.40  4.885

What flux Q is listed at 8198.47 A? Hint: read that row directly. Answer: 4.893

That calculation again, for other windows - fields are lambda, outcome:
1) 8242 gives 5.072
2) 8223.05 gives 5.082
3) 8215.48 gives 4.542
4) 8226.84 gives 4.797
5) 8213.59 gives 4.468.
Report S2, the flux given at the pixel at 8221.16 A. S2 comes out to 4.538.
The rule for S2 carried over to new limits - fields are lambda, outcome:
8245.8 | 5.032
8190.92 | 4.899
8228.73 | 4.465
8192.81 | 4.742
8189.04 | 5.02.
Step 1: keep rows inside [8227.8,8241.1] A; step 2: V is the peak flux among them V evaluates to 5.085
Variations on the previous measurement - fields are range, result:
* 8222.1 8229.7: 5.197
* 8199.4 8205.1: 4.786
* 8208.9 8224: 5.082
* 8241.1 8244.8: 5.072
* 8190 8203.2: 4.899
